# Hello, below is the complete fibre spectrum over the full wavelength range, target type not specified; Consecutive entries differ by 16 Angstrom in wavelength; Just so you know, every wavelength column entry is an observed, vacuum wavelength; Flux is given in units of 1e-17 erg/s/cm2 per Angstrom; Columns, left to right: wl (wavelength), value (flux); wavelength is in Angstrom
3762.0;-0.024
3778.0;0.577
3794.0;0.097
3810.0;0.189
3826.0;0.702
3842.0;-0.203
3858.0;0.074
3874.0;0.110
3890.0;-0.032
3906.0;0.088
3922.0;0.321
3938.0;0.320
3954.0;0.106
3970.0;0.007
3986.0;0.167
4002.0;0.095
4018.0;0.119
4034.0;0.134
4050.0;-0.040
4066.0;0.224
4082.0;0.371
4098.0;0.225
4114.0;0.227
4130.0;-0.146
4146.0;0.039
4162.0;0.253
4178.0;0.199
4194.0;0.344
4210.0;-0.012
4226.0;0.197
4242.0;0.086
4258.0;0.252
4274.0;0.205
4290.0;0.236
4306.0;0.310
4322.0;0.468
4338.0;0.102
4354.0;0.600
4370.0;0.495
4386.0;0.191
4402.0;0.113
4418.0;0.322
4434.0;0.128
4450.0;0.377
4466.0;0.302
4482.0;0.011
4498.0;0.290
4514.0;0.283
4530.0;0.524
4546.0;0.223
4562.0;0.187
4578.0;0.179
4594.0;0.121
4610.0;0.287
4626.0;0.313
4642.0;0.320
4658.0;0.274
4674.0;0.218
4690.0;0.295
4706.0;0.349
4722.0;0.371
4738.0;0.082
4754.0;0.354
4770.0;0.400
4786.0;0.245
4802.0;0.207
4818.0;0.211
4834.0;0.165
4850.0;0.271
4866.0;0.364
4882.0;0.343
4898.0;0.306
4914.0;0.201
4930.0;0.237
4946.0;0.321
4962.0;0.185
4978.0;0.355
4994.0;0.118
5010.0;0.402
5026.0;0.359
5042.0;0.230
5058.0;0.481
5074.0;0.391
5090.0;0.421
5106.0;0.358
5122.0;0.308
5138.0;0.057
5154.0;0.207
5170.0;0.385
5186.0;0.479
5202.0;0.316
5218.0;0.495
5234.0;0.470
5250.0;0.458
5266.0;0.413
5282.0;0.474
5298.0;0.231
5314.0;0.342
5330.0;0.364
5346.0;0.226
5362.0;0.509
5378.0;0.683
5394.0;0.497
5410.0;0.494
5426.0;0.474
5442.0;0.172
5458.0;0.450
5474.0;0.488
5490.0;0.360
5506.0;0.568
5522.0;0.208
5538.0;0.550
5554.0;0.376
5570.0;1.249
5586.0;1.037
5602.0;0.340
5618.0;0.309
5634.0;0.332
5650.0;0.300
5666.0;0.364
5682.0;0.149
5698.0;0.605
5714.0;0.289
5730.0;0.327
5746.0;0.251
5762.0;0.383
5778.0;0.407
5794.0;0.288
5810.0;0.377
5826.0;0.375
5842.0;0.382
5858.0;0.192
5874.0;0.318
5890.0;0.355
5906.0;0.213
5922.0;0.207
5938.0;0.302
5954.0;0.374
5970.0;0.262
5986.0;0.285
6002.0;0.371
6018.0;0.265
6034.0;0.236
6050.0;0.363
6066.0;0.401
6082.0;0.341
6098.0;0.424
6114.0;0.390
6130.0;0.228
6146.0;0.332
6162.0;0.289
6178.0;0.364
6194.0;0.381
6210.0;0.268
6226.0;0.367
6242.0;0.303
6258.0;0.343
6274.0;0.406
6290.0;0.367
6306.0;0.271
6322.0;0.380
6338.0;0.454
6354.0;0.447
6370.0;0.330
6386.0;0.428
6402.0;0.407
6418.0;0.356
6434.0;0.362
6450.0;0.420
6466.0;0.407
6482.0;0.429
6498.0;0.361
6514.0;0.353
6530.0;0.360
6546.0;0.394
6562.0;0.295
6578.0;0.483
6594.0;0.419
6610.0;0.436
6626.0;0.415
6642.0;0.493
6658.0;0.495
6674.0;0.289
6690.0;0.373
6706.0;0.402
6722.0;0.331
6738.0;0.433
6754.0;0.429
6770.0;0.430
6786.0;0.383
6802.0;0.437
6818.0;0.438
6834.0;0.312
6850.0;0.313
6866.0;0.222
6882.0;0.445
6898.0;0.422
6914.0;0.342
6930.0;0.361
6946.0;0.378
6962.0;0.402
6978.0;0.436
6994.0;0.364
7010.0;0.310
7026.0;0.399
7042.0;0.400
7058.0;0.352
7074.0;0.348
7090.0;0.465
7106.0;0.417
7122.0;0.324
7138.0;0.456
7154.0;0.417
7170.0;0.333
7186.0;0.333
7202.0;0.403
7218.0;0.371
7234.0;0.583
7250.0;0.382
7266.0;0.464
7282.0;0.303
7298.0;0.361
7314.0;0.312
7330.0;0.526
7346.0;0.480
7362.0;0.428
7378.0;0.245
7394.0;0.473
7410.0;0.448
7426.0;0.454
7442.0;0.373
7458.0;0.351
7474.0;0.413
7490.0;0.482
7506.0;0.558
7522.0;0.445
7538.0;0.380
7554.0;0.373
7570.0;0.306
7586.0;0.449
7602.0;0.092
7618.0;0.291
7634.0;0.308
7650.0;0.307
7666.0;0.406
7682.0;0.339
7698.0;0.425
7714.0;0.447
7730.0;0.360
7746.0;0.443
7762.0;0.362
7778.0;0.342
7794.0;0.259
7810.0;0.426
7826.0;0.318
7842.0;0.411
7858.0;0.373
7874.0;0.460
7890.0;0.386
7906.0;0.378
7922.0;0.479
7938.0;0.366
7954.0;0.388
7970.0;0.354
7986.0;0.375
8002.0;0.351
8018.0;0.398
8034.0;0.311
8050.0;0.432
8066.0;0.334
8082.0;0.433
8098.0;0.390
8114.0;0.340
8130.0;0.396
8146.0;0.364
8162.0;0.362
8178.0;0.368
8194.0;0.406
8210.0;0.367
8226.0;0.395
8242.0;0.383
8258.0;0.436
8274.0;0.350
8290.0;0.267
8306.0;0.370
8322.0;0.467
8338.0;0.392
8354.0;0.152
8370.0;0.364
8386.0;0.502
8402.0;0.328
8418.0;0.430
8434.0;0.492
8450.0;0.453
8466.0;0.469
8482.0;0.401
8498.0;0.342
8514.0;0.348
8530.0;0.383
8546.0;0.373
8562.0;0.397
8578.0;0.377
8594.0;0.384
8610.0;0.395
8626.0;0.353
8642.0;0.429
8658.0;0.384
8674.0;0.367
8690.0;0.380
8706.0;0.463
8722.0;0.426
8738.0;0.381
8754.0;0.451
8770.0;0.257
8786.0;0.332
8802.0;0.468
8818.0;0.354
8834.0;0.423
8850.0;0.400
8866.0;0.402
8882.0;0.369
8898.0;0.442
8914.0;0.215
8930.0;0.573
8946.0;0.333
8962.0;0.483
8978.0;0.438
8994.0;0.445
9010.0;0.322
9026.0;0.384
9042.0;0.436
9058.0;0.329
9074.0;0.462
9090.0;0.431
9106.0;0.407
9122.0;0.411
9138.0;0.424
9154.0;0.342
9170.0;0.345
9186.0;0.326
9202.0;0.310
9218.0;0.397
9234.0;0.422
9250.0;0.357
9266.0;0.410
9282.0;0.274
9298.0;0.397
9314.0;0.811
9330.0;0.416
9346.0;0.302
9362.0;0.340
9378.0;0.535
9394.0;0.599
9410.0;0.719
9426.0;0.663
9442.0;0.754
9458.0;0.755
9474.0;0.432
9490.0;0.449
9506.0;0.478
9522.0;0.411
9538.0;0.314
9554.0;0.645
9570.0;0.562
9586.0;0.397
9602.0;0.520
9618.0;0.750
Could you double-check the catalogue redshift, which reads 0.941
